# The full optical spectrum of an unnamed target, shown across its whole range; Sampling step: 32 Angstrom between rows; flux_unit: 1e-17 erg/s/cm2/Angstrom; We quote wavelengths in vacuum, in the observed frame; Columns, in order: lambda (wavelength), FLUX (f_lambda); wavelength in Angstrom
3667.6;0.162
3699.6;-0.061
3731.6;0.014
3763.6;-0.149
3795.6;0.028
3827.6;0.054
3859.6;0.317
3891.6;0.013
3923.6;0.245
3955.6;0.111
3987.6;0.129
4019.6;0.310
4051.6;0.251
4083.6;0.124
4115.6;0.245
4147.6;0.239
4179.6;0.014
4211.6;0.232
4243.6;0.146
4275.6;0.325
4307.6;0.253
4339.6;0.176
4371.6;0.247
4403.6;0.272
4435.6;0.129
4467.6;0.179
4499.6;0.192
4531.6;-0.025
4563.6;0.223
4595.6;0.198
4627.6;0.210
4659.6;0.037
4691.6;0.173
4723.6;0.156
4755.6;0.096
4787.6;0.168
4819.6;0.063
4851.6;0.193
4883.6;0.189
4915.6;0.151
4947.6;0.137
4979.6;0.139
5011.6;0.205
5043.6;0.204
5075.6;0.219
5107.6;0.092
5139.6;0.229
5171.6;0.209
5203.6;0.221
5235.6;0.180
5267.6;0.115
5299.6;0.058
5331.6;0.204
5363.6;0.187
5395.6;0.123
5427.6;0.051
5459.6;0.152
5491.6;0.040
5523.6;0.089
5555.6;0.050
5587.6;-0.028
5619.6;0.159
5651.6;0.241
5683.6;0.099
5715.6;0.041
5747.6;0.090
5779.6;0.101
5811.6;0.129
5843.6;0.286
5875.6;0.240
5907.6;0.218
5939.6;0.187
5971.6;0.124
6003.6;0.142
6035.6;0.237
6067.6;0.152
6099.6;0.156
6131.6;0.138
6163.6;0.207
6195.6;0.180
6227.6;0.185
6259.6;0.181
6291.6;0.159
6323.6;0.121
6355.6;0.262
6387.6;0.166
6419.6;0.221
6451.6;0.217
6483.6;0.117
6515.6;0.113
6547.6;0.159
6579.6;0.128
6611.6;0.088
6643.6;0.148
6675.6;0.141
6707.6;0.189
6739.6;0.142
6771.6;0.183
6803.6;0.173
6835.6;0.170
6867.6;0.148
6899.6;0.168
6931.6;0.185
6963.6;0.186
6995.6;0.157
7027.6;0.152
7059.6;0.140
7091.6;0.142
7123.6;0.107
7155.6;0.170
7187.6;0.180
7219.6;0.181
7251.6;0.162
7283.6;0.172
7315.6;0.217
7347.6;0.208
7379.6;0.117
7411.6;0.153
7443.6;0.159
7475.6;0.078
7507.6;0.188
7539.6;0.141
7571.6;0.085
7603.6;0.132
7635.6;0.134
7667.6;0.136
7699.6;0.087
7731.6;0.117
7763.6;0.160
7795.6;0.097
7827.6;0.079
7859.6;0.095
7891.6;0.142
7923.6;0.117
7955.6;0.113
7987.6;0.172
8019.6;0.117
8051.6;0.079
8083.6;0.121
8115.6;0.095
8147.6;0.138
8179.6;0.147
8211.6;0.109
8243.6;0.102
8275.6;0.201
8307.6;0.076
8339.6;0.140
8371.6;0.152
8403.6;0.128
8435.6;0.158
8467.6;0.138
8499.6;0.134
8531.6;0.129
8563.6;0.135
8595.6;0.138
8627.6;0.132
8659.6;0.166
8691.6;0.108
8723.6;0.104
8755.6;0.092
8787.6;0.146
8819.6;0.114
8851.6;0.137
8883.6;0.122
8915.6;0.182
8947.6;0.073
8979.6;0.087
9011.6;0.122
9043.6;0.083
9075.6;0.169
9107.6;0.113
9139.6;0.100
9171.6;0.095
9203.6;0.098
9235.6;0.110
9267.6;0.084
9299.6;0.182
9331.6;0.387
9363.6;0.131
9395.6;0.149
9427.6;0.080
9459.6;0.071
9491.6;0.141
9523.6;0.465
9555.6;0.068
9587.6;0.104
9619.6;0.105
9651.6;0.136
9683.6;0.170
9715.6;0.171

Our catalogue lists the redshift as 1.551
